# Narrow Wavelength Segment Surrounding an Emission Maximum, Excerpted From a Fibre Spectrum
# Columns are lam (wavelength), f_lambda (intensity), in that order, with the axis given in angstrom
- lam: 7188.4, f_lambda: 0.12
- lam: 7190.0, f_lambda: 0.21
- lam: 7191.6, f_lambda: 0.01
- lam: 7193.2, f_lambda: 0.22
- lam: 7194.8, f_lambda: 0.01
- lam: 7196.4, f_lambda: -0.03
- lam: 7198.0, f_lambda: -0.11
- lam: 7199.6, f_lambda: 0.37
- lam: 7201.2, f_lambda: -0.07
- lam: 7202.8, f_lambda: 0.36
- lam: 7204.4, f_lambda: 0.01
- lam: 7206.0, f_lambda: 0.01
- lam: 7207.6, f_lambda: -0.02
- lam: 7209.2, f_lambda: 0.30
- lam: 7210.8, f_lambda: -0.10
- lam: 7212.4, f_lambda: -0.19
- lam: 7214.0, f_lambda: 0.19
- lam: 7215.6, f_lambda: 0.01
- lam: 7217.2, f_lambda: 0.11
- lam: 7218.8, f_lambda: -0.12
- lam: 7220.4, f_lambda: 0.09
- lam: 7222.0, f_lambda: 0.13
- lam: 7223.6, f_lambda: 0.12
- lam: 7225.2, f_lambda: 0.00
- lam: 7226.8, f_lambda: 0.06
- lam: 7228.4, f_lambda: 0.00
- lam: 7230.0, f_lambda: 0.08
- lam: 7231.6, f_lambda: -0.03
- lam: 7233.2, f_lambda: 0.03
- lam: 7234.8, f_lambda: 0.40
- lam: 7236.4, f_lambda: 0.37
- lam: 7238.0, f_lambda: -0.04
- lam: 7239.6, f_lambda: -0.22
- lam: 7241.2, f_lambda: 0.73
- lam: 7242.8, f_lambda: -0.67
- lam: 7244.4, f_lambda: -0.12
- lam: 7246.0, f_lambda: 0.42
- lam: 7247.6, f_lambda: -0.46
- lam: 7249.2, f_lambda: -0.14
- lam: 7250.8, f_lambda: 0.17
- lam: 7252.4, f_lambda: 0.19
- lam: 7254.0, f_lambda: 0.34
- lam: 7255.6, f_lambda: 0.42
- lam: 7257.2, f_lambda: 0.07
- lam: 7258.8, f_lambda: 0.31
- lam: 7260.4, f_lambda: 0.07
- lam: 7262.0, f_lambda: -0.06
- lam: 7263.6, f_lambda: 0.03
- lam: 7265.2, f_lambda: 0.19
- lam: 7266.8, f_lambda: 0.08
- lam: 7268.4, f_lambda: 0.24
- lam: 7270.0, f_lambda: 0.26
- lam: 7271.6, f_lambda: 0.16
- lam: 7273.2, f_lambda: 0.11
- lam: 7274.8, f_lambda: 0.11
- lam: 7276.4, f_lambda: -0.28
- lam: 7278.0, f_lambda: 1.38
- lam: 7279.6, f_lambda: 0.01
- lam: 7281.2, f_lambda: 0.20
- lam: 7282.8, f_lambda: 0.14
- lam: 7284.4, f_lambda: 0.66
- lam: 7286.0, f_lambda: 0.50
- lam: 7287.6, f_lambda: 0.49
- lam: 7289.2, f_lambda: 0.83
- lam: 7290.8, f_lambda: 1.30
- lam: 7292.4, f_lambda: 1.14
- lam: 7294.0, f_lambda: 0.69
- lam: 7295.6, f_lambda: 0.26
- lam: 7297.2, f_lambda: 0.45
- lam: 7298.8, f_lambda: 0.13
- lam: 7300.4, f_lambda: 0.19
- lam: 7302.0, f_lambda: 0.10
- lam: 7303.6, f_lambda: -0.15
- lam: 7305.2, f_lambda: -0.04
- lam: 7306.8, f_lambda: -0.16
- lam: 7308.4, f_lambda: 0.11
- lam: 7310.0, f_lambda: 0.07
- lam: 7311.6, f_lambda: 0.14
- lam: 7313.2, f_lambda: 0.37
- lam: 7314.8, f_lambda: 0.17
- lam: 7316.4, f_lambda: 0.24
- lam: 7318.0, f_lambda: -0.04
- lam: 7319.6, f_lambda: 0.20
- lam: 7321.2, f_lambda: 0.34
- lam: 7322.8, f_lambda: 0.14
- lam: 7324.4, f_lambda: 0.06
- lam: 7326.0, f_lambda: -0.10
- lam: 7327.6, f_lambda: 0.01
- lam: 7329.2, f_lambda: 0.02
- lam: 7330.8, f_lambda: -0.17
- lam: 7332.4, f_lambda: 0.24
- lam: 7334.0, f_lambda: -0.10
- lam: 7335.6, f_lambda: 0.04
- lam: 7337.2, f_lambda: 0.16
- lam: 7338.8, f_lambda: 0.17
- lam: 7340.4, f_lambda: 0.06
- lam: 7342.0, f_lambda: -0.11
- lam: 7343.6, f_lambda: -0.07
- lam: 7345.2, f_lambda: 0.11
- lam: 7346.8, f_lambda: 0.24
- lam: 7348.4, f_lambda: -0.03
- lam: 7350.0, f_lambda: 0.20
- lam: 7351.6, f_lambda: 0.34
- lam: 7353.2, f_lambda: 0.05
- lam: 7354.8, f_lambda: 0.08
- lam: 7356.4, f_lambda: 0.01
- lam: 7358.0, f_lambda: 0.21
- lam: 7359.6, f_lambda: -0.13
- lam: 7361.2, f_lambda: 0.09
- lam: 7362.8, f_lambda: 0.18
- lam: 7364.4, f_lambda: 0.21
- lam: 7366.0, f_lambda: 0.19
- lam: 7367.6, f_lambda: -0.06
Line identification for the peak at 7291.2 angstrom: [O II]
